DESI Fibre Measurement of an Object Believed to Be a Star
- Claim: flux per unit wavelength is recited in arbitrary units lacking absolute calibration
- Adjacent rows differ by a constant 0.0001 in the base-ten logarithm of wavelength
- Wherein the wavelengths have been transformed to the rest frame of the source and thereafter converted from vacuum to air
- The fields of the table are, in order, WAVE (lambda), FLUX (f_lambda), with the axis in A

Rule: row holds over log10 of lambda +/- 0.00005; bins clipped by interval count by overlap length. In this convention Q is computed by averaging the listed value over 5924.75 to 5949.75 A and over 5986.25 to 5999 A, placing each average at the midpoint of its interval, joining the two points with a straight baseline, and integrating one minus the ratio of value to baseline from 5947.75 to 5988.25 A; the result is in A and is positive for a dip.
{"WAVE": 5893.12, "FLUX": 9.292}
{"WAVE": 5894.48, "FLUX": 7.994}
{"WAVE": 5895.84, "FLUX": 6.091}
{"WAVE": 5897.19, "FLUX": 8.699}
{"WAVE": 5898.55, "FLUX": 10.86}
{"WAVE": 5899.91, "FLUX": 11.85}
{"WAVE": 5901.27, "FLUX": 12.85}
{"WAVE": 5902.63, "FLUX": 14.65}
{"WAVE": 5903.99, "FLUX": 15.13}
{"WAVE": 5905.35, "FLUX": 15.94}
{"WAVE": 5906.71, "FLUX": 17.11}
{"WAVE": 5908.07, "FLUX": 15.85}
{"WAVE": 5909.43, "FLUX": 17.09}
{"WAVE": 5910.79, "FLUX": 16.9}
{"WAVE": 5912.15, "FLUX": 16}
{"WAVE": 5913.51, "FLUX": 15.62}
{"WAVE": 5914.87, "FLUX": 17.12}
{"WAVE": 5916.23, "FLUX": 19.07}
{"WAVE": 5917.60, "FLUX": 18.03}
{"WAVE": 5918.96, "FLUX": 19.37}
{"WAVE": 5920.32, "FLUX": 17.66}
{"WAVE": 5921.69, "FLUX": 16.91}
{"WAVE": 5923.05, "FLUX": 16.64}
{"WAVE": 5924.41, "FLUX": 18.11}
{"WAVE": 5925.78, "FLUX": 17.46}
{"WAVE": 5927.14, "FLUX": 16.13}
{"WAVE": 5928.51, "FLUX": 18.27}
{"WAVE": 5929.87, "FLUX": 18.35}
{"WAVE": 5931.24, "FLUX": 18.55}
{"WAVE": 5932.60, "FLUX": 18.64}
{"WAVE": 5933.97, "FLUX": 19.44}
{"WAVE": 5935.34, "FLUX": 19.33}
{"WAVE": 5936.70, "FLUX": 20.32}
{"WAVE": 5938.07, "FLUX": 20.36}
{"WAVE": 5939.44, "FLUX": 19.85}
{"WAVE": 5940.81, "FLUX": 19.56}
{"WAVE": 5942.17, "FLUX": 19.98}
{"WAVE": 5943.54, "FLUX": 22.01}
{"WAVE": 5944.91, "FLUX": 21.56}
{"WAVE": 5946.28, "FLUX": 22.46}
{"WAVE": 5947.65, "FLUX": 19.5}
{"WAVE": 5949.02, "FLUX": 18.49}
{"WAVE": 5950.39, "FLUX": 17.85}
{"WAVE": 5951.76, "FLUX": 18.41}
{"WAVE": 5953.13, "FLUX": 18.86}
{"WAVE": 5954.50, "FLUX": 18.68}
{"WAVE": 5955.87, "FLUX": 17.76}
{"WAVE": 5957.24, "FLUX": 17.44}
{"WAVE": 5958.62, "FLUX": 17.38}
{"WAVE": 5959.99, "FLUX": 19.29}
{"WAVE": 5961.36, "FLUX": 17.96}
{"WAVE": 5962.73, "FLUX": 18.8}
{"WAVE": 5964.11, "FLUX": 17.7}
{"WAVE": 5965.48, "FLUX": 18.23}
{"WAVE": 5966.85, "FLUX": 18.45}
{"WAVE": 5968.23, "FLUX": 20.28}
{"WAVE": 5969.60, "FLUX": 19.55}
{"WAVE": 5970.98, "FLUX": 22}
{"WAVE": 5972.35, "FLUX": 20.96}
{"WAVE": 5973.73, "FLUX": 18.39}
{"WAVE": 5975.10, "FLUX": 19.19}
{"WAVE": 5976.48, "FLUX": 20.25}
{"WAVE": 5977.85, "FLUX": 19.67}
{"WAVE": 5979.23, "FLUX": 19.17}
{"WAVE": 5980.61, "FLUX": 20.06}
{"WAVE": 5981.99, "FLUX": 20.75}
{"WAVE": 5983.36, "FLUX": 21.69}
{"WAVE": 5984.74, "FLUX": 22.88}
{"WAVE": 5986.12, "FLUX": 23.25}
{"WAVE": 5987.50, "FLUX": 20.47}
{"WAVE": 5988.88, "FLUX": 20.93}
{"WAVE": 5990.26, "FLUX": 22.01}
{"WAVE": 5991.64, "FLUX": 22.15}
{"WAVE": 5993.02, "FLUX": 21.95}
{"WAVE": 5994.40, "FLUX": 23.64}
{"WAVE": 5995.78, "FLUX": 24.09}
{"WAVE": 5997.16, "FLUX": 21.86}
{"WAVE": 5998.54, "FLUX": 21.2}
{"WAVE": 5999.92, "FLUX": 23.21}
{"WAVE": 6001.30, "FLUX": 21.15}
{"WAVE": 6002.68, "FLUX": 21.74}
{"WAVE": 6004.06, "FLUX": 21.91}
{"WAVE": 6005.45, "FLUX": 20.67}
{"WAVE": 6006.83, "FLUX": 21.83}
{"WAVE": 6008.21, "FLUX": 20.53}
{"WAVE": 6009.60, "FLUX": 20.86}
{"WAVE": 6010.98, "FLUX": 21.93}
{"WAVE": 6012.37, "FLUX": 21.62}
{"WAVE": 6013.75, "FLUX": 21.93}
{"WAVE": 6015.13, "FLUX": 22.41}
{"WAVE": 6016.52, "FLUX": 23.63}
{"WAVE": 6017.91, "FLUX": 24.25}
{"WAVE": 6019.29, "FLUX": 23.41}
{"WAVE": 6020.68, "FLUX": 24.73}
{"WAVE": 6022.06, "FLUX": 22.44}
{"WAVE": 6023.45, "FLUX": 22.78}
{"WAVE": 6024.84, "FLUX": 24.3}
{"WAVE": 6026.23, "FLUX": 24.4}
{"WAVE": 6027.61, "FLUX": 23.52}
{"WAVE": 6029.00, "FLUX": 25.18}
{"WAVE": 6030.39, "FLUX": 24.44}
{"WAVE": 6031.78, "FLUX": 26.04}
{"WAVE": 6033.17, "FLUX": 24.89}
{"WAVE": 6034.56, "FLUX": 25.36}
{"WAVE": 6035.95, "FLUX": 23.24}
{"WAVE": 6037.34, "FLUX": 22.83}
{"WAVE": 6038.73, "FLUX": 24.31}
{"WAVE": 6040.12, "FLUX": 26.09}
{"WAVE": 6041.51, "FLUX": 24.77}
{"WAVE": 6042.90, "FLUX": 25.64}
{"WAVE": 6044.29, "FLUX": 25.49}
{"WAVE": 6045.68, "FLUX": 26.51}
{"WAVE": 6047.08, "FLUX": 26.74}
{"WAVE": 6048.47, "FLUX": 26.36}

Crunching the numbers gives 2.9 A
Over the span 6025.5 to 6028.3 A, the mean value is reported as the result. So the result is 24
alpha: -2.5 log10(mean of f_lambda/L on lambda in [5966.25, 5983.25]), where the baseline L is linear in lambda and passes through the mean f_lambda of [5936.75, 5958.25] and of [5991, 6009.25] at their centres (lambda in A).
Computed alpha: 0.04 mag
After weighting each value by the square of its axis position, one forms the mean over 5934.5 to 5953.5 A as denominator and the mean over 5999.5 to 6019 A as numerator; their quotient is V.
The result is 1.1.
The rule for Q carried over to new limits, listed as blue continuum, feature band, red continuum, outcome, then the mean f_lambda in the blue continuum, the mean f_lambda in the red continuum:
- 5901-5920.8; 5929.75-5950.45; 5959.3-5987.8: -1.92 A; 16.6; 19.9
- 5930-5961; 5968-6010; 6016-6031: 1.21 A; 19.3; 23.9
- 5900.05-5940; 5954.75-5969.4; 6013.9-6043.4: 1.20 A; 17.4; 24.2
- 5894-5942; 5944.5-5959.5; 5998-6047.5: -0.17 A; 16.4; 23.5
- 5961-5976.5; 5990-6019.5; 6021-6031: 0.01 A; 19.3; 23.9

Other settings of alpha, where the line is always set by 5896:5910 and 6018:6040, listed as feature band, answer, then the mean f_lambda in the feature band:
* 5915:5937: -0.168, 18.2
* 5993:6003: -0.041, 22.4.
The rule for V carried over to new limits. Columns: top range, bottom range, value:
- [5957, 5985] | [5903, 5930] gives 1.16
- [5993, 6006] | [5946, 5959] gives 1.21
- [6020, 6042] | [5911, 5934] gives 1.43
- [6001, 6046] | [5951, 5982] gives 1.26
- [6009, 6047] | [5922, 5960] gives 1.31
